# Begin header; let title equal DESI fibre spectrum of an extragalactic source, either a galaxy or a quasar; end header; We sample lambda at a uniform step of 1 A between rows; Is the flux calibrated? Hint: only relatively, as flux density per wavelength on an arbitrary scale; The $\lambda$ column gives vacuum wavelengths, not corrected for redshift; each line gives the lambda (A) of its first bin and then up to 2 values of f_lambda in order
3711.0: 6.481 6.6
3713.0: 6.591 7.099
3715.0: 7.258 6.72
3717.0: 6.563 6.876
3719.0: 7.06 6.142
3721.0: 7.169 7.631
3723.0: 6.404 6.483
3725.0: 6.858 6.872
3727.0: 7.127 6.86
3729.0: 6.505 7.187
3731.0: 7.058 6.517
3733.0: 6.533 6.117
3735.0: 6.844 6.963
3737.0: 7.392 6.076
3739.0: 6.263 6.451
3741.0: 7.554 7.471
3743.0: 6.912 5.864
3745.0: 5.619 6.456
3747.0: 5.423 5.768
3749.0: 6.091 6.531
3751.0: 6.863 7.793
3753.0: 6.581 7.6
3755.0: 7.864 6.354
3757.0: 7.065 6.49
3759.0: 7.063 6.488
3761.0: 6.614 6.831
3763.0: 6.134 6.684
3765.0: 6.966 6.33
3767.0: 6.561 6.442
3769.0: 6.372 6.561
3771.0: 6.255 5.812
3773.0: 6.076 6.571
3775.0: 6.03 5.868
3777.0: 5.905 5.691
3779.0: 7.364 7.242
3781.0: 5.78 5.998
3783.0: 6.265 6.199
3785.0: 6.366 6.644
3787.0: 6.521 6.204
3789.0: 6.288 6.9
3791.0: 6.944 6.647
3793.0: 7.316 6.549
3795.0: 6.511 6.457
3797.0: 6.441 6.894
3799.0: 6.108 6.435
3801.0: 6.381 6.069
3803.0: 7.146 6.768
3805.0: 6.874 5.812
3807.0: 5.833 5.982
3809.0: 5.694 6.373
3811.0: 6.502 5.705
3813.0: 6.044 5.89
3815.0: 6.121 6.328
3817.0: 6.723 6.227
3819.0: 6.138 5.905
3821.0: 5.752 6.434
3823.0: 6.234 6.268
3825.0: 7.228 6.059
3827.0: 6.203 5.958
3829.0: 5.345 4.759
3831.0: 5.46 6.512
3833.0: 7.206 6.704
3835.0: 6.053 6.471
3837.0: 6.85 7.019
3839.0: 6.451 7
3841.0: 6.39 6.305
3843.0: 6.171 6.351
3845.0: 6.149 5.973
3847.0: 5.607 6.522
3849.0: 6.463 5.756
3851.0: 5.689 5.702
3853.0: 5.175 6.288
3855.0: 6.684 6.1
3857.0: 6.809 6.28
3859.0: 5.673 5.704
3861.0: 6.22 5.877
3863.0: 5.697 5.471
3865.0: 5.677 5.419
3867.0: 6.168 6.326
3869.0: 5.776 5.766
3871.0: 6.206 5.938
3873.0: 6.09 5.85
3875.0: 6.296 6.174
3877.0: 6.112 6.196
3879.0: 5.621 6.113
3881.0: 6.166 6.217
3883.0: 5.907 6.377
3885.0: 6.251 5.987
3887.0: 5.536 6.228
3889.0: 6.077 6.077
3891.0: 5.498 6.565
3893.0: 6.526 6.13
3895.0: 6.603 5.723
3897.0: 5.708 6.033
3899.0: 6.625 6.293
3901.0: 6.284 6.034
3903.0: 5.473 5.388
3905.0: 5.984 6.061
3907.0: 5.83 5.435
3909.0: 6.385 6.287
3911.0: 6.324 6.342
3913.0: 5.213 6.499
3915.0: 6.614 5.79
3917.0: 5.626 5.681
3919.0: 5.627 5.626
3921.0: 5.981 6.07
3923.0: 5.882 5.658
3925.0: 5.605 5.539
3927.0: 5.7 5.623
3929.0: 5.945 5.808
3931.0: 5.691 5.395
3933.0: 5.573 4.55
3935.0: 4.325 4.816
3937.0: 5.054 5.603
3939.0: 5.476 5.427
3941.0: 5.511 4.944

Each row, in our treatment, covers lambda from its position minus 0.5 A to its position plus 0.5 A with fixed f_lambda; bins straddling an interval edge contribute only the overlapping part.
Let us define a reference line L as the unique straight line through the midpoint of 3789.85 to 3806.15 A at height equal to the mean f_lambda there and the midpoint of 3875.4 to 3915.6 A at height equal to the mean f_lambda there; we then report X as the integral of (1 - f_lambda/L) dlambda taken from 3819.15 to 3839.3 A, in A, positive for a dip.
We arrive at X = 0.6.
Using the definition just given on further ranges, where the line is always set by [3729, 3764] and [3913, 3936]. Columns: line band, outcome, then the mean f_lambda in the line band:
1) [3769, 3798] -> 0.18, 6.42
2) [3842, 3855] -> 0.12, 6.03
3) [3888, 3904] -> -0.78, 6.09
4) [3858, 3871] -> 0.31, 5.85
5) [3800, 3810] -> 0.06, 6.3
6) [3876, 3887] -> -0.34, 6.07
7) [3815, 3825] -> -0.04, 6.27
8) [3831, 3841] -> -0.76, 6.62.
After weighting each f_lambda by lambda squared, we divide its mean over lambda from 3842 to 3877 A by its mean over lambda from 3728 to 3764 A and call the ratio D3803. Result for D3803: 0.96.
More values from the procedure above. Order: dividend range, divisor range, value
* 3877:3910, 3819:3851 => 1.00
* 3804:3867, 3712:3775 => 0.97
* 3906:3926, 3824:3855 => 0.99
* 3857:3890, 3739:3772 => 0.97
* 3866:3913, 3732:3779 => 0.99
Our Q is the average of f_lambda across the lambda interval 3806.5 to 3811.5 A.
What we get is 6.08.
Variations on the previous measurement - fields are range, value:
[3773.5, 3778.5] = 6.01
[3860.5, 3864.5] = 5.82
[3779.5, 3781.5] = 6.51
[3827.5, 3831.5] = 5.38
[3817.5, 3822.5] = 6.09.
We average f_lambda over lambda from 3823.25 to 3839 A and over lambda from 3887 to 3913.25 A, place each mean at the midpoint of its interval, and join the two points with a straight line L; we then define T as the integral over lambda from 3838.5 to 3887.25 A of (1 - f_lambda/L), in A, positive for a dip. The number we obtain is 0.9 A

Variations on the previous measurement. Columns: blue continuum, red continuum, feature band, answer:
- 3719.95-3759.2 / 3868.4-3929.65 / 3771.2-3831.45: 1.6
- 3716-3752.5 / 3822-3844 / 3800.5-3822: 0.6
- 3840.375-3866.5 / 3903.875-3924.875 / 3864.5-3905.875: -0.5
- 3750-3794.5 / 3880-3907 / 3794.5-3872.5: 1.7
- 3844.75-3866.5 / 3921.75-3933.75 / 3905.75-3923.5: -0.7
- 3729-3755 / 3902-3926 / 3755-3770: -0.2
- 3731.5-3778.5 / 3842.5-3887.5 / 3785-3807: -0.7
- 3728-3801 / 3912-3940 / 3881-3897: -0.8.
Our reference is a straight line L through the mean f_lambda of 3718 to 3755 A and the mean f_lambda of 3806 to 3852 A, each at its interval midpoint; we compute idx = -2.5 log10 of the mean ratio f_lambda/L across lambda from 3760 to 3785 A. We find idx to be 0.03 mag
